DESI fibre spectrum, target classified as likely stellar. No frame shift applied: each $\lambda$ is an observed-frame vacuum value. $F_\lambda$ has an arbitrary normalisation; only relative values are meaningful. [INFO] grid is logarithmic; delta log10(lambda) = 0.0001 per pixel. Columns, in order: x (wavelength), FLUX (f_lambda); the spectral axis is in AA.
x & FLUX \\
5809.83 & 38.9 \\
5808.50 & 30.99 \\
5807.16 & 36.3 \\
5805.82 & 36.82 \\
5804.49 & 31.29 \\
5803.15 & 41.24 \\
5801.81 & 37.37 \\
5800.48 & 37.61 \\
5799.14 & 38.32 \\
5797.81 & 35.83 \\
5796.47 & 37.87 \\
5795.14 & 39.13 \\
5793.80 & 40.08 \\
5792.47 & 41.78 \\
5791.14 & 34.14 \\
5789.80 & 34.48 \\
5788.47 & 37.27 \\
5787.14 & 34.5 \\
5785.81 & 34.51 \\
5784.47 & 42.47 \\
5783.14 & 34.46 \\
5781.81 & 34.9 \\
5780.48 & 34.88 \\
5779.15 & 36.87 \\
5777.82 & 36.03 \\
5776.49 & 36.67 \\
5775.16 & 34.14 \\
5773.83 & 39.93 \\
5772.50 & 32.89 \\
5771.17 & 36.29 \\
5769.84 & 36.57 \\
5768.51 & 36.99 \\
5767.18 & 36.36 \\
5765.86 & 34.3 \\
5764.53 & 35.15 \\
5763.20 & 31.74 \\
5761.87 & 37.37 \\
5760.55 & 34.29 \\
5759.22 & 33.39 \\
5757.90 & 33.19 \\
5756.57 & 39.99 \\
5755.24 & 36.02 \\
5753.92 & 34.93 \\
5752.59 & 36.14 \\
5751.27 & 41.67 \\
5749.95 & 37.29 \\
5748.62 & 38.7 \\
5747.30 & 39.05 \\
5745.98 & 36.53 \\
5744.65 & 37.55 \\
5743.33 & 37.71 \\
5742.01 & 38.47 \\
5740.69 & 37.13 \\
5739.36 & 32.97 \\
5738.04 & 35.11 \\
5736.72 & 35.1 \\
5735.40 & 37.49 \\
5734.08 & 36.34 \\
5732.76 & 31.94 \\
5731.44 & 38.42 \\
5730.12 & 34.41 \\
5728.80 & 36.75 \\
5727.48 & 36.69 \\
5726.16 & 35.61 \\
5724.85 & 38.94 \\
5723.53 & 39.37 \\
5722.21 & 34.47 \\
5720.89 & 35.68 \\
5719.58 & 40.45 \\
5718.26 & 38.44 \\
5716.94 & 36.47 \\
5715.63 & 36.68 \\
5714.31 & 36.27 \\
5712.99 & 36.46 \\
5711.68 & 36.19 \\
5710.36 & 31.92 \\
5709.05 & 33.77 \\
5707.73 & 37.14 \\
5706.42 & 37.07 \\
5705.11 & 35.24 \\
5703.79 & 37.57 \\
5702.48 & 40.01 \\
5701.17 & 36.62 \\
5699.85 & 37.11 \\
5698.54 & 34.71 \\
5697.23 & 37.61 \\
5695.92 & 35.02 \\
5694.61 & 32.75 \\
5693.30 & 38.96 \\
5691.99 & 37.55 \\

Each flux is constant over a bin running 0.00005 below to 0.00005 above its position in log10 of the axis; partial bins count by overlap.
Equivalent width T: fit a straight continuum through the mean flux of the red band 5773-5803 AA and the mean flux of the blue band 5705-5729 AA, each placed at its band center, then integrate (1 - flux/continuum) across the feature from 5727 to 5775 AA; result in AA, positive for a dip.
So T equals 0.7 AA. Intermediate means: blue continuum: 36.5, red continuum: 37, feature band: 36.2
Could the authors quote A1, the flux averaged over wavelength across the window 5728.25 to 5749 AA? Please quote 36.5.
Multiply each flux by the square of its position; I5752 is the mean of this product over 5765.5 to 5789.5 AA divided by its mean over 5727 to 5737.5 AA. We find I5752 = 1.0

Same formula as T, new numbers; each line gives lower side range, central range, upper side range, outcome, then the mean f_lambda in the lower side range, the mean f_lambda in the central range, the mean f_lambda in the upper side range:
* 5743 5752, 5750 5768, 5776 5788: 0.89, 38.4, 35.8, 36.2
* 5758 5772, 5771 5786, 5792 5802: 0.14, 35.1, 36.2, 38.5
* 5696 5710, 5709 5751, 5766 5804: 0.04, 36.5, 36.6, 36.9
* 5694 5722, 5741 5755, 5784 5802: -0.33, 36.3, 37.8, 37.5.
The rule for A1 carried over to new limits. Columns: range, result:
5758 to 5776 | 35.3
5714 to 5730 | 37.1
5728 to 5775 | 36.2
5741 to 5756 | 37.7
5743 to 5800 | 36.6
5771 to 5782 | 35.9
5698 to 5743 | 36.4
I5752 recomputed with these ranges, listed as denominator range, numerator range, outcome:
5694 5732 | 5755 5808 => 1.02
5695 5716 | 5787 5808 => 1.06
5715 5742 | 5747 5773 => 1.00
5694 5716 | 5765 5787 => 1.03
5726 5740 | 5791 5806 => 1.09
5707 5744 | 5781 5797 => 1.05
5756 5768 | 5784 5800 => 1.08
